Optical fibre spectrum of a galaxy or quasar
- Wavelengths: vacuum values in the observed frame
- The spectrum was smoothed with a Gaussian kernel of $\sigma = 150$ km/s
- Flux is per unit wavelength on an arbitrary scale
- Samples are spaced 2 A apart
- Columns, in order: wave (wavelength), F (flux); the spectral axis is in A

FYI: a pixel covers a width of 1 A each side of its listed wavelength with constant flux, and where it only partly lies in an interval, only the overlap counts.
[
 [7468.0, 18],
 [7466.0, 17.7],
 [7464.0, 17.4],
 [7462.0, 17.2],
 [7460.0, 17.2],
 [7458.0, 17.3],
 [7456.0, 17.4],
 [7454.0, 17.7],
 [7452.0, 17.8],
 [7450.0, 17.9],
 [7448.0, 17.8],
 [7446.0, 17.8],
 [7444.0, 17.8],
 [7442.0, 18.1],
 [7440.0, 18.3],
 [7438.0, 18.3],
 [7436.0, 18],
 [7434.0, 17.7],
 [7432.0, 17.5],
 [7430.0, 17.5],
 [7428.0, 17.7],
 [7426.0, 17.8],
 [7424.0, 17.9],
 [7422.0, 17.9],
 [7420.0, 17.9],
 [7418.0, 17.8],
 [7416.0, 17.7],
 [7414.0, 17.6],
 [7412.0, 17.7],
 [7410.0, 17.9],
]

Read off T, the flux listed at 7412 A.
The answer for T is 17.7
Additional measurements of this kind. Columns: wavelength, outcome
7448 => 17.8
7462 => 17.2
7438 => 18.3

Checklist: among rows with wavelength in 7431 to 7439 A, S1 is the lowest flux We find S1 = 17.5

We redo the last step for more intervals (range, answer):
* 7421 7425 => 17.9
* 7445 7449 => 17.8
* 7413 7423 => 17.6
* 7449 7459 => 17.3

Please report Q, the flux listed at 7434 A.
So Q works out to 17.7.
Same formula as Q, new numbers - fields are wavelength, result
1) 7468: 18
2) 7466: 17.7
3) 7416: 17.7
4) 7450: 17.9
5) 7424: 17.9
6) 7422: 17.9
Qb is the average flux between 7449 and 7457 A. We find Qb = 17.7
